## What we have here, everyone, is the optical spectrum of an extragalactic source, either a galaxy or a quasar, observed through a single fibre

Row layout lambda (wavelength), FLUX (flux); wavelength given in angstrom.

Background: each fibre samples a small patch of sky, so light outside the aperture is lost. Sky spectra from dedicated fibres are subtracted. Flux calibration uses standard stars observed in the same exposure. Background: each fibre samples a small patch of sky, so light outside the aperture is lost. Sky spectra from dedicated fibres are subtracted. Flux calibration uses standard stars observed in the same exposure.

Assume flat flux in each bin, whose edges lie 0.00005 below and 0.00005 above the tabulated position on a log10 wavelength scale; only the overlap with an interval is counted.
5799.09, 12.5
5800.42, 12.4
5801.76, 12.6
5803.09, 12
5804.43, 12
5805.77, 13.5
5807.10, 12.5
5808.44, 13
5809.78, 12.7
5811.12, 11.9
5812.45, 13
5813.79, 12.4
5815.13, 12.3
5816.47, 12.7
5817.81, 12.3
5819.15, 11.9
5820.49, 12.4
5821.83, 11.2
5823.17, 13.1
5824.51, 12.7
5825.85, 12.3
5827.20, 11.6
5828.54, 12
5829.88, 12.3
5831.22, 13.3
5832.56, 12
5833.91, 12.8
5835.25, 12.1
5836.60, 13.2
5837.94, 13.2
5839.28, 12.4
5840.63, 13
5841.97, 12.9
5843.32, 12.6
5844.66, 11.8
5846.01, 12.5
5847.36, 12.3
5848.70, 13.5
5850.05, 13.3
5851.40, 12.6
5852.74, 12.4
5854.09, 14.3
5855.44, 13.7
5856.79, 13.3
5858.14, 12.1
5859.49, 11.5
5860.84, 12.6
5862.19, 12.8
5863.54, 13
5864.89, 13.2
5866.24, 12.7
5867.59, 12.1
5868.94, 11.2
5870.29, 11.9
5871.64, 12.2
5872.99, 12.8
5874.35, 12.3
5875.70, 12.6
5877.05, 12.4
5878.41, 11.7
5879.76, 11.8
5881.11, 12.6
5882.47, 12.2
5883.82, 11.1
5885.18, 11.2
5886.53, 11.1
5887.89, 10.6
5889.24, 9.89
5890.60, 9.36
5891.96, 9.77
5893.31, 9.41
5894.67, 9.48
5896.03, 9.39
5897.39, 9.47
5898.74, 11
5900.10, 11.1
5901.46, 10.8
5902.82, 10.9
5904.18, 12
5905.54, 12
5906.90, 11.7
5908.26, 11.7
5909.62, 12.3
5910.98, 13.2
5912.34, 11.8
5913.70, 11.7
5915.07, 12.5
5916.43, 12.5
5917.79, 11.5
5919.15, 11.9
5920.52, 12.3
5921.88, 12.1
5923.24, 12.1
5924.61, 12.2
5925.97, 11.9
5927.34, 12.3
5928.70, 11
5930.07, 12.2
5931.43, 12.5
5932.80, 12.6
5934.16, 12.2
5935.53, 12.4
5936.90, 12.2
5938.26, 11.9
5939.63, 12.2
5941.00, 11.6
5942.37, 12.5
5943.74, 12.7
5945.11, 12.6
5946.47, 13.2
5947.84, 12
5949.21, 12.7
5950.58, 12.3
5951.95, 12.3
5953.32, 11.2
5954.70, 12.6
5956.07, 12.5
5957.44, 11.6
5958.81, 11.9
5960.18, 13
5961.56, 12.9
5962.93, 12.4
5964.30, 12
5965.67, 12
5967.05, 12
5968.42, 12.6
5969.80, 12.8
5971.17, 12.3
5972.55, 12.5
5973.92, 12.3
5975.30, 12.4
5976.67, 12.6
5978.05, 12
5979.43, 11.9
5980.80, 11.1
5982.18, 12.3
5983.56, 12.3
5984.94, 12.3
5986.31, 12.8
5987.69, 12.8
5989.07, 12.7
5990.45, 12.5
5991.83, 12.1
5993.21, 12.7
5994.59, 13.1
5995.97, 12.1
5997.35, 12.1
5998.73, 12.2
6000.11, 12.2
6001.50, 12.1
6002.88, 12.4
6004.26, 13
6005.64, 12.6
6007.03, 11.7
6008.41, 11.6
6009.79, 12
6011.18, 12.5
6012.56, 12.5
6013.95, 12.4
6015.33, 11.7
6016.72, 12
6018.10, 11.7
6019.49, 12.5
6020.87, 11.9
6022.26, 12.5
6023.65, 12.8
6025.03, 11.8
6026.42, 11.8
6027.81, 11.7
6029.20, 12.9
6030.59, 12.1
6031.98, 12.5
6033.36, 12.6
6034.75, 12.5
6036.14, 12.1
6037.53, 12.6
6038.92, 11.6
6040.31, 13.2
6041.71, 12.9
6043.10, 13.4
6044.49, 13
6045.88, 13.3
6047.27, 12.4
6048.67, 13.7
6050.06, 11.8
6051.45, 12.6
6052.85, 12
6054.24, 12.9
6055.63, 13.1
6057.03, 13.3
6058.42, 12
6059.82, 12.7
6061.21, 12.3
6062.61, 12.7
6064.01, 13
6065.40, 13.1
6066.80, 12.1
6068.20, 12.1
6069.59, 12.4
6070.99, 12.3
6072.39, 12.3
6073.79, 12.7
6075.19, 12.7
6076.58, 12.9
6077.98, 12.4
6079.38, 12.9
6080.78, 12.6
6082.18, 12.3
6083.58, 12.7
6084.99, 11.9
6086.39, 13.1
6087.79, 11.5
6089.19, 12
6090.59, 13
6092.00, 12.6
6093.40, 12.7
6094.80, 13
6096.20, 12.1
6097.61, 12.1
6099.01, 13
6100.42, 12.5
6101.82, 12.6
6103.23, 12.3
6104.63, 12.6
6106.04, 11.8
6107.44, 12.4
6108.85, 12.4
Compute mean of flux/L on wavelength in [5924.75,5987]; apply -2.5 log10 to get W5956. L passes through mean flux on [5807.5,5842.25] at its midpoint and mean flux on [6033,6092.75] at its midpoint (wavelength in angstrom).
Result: 0.02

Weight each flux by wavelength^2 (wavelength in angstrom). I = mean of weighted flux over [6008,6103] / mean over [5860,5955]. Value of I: 1.11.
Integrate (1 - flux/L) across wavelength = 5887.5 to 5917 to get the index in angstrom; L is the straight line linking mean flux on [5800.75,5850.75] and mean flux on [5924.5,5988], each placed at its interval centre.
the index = 3.2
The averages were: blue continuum 12.5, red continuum 12.3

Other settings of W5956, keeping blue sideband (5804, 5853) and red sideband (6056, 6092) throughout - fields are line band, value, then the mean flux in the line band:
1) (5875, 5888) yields 0.067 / 11.8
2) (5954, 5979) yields 0.016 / 12.3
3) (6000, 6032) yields 0.029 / 12.2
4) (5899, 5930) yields 0.058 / 11.9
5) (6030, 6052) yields -0.011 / 12.6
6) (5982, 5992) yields 0.002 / 12.5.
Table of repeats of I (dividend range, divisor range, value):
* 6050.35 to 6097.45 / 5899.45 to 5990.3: 1.07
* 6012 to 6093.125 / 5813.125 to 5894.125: 1.09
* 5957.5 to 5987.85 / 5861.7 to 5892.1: 1.08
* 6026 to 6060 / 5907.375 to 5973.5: 1.06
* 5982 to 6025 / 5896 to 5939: 1.07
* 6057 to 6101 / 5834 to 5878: 1.07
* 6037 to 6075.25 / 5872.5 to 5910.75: 1.20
